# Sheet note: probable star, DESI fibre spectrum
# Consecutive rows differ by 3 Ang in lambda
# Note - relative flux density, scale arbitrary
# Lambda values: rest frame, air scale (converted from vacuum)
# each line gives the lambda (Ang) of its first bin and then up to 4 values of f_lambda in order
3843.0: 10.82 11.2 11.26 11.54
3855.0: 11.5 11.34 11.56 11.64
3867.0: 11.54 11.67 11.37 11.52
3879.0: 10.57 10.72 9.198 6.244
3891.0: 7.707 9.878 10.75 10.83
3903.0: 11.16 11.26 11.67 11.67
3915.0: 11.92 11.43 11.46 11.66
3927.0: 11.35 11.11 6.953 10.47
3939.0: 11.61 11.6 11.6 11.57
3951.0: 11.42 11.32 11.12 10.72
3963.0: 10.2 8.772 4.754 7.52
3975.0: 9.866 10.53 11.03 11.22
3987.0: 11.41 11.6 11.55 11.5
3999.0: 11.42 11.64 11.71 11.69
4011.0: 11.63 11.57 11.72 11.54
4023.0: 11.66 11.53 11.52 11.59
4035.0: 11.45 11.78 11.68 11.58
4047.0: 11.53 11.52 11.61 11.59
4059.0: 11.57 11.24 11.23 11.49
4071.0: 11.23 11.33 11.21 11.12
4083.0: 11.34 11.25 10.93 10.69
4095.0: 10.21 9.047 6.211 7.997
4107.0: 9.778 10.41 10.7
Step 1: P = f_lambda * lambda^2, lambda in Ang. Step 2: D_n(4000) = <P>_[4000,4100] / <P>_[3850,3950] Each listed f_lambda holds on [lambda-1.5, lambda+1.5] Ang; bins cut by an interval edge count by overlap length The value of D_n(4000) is 1.12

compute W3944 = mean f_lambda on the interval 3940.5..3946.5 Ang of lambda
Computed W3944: 11.6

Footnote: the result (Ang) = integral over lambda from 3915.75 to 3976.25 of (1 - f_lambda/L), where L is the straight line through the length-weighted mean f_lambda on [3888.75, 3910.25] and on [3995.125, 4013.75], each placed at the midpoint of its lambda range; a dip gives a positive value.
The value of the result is 2.8 Ang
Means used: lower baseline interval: 10.3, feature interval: 10.3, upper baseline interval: 11.6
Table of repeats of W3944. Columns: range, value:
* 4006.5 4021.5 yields 11.6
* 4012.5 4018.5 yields 11.6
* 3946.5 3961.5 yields 11.2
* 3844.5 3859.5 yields 11.4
